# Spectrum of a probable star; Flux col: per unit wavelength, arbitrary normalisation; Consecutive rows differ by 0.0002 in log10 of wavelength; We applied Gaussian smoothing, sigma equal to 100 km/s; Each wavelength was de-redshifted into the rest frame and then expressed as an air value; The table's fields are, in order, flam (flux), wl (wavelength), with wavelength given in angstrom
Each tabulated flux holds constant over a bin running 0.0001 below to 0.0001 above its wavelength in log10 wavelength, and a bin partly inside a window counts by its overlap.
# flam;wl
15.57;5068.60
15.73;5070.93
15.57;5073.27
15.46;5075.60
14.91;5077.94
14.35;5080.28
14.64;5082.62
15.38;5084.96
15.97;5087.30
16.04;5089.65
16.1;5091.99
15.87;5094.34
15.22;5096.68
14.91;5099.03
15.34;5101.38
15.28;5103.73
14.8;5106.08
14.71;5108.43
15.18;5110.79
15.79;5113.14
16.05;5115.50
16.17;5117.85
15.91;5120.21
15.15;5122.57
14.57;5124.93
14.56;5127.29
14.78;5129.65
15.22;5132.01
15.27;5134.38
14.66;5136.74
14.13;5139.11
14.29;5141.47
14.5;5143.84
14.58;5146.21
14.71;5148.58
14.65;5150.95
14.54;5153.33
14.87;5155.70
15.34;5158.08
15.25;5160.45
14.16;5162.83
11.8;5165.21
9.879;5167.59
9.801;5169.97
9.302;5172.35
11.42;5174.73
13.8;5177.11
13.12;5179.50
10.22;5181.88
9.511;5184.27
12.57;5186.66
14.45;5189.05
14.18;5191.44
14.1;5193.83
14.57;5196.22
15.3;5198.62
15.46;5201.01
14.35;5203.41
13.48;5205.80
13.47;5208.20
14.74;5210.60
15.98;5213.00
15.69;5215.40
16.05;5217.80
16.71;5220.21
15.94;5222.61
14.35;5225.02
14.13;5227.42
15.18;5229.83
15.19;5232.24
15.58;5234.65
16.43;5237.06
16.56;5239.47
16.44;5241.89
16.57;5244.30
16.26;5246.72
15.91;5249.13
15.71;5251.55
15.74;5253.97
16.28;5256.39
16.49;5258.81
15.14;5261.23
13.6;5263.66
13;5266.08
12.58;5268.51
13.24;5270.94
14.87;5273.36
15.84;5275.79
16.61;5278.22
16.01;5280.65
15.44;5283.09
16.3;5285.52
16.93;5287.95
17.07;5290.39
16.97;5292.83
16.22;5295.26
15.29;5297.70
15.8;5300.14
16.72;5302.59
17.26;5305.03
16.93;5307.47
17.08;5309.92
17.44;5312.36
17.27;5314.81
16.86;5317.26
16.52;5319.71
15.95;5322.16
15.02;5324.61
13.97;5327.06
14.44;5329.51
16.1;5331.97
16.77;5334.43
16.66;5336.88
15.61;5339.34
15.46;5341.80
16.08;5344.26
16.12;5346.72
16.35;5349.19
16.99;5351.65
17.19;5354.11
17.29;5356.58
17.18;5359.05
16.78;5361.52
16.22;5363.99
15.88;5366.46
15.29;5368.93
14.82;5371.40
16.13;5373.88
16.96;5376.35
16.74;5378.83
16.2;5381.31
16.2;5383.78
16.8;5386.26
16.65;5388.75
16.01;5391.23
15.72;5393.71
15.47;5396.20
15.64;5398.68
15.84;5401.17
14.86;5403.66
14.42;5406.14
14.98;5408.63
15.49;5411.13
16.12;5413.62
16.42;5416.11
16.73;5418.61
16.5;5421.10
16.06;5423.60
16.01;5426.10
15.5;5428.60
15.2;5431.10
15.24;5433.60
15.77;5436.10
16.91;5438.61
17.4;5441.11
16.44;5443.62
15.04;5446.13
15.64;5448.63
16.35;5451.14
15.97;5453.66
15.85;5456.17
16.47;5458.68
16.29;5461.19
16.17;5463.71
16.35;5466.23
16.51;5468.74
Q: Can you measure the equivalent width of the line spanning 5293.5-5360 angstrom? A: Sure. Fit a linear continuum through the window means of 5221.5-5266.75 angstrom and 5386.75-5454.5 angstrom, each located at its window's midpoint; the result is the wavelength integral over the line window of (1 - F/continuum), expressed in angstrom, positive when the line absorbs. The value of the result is -2.7 angstrom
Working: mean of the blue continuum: 15.5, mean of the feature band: 16.3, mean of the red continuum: 15.9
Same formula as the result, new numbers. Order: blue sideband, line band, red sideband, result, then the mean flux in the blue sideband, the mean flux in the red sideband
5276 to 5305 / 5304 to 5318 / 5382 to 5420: -0.8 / 16.3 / 15.8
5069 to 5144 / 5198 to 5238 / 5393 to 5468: 0.7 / 15.2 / 15.9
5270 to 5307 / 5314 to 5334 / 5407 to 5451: 0.3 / 16.1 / 16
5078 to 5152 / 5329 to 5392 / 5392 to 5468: -2.2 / 15.1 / 15.9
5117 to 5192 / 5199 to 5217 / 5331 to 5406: -0.6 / 13.6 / 16.2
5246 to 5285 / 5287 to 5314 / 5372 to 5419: -2.3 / 15.2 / 15.9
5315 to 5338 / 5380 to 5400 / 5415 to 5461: -0.1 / 15.9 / 16.1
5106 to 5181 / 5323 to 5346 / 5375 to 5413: -0.2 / 14.1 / 15.9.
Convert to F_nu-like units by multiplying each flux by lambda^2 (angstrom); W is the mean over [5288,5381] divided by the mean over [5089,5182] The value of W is 1.2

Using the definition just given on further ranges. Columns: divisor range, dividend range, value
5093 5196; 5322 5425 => 1.24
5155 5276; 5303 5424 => 1.19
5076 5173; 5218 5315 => 1.14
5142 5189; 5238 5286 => 1.24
